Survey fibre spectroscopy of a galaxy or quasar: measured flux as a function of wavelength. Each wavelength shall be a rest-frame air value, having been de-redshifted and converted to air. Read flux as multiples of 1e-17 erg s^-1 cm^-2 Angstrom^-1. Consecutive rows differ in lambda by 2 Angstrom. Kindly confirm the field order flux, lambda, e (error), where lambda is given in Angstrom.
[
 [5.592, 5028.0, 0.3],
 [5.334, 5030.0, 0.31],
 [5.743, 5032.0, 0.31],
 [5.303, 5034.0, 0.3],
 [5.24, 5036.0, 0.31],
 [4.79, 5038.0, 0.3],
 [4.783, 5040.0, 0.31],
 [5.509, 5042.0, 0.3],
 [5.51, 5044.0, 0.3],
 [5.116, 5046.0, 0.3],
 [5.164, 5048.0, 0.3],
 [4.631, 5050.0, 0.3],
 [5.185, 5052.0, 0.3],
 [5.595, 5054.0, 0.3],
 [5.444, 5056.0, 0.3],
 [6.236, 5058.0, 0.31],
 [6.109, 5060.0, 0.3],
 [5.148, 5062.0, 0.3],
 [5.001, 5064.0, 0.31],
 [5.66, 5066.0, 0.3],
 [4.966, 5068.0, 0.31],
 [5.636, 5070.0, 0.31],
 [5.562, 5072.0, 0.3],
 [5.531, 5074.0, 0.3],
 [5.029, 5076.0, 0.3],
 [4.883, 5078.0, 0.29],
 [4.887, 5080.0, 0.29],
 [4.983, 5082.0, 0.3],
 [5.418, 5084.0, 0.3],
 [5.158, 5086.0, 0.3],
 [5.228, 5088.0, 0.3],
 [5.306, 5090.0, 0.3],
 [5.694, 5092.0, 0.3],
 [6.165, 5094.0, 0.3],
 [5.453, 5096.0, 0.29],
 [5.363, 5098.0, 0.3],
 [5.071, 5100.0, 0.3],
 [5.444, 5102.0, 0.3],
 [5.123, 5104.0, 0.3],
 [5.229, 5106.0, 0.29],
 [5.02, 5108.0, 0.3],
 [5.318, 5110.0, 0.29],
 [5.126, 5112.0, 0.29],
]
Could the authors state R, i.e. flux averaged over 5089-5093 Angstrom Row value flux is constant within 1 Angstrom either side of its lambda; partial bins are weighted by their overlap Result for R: 5.5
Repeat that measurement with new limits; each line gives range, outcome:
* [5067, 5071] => 5.3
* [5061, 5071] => 5.28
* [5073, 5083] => 5.06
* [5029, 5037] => 5.4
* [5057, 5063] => 5.83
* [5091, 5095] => 5.93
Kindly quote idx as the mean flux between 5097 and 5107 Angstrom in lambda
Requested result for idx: 5.25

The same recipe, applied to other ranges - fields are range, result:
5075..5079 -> 4.96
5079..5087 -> 5.11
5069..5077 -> 5.44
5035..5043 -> 5.08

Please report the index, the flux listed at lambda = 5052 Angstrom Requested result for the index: 5.185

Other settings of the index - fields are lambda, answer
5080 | 4.887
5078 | 4.883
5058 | 6.236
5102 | 5.444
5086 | 5.158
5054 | 5.595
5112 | 5.126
